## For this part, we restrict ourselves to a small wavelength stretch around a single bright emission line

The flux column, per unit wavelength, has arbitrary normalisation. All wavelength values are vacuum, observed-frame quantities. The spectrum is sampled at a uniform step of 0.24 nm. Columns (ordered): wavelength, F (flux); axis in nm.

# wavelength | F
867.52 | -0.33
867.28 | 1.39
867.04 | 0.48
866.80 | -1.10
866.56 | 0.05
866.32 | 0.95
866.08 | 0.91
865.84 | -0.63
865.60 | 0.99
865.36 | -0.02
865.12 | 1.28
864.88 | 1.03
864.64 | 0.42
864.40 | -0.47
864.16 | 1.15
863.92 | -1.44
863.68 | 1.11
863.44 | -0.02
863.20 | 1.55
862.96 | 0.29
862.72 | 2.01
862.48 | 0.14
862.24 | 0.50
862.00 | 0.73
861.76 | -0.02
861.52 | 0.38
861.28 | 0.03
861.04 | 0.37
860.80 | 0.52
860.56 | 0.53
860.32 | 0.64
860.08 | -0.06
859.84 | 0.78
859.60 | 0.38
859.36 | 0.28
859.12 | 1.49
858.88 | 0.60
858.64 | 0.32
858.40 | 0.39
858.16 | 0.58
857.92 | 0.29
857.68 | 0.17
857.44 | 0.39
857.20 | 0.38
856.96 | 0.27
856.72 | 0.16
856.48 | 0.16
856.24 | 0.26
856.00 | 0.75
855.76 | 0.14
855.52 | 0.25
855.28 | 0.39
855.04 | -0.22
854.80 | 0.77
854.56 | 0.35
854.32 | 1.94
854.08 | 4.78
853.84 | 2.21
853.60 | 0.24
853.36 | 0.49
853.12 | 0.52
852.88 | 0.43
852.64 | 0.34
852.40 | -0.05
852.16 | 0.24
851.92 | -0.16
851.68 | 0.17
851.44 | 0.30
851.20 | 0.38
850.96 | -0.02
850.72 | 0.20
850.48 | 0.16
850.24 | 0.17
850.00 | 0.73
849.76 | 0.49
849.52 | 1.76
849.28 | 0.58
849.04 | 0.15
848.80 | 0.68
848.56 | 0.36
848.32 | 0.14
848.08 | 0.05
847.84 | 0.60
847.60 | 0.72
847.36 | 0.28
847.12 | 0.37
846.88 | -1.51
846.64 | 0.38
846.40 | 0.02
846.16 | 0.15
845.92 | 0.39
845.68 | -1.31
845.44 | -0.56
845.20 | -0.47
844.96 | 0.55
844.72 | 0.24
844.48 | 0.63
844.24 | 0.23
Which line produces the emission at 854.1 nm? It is Hgamma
